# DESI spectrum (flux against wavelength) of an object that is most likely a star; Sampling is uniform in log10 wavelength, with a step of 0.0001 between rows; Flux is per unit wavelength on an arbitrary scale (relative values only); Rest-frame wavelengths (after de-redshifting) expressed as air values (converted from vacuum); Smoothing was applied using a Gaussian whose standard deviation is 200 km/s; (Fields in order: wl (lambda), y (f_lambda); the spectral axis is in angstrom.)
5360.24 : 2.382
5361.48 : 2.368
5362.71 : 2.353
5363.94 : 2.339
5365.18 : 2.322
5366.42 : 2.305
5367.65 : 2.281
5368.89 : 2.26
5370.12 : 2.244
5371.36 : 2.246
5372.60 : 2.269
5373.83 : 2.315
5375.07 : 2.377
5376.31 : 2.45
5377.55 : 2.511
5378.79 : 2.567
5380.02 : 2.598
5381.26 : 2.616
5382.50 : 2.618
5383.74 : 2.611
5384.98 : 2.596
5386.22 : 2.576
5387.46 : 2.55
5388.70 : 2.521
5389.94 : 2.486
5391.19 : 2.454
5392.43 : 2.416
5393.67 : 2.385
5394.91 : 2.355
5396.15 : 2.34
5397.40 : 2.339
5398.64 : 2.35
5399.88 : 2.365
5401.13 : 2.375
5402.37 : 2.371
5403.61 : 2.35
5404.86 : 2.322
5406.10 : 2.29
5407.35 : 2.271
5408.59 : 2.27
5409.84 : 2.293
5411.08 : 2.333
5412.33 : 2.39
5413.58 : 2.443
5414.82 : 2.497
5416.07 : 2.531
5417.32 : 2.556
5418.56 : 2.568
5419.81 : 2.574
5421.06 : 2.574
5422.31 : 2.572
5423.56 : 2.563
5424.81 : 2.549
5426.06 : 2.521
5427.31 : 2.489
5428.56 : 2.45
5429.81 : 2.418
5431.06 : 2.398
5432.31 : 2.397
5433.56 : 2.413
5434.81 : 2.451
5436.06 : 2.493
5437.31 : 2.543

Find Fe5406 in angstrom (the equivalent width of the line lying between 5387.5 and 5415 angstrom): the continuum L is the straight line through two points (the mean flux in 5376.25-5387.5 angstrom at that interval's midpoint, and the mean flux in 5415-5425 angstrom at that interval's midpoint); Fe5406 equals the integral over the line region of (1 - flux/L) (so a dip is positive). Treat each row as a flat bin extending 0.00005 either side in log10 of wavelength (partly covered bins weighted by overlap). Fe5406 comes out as 2.1 angstrom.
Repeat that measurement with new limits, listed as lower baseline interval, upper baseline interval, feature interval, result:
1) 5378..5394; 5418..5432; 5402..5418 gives 0.9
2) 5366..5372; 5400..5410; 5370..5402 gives -2.2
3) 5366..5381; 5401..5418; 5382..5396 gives -0.7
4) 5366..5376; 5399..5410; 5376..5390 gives -1.6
